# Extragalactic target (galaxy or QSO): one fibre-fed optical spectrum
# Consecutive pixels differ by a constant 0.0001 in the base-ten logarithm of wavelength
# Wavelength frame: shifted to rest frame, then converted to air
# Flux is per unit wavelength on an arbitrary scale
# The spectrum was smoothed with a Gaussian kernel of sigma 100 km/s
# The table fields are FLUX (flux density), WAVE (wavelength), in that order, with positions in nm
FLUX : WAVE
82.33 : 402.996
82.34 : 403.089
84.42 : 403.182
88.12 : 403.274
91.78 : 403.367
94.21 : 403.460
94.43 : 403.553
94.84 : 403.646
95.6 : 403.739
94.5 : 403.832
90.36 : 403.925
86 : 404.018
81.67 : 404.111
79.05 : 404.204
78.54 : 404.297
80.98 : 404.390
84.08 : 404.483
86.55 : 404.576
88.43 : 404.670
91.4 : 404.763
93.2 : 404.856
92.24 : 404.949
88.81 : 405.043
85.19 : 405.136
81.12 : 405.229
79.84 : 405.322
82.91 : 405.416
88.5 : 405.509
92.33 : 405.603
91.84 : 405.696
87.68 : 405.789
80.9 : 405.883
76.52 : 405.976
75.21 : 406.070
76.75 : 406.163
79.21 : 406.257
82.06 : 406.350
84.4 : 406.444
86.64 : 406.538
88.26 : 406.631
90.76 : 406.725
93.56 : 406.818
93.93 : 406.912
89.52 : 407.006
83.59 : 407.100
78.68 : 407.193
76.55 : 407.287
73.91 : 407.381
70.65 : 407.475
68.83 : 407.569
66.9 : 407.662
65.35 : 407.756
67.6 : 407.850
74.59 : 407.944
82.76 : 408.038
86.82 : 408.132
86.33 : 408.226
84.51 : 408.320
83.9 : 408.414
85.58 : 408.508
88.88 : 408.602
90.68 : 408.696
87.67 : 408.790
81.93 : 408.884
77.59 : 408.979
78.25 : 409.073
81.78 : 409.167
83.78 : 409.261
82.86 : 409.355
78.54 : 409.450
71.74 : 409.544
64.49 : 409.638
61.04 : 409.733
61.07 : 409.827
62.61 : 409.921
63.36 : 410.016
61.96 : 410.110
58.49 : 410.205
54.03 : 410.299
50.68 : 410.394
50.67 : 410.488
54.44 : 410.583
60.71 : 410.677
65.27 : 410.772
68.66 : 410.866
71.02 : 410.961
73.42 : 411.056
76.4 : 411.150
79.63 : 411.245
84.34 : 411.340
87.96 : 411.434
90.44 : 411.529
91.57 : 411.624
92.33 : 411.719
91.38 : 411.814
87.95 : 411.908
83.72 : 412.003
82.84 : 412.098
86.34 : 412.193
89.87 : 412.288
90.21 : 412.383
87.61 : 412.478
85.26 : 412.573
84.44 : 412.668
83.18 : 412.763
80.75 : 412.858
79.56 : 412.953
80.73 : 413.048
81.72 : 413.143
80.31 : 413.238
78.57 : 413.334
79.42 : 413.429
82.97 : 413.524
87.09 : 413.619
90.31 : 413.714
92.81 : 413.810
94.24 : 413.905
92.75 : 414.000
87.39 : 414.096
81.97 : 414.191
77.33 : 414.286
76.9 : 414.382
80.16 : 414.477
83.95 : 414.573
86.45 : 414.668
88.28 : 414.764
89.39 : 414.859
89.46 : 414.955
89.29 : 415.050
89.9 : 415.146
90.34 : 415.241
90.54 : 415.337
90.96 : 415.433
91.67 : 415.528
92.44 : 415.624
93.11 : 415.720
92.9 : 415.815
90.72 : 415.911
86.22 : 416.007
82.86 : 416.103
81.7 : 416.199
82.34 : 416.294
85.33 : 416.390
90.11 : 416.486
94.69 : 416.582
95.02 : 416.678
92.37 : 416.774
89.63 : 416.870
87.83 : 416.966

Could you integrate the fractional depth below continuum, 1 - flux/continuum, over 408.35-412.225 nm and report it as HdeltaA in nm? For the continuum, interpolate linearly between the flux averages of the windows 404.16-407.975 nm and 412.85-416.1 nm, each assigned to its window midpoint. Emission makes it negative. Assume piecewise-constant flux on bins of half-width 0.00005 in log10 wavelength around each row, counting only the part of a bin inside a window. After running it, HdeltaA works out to 0.42 nm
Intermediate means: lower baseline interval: 82.4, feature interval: 75.4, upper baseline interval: 86.5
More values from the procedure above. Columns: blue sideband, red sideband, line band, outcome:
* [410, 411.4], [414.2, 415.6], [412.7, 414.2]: -0.10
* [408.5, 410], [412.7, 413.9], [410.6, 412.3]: 0.00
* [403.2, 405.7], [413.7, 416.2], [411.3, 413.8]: 0.07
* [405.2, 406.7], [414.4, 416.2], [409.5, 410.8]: 0.39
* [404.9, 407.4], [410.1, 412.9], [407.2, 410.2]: 0.20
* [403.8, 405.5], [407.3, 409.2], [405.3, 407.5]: -0.03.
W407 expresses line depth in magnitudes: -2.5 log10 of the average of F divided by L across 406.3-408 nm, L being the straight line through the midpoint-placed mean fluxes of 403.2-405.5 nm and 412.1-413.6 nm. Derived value 0.09 mag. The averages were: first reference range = 87.7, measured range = 79.8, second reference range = 83.4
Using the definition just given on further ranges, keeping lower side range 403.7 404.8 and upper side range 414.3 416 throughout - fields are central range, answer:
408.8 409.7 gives 0.122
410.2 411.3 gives 0.340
